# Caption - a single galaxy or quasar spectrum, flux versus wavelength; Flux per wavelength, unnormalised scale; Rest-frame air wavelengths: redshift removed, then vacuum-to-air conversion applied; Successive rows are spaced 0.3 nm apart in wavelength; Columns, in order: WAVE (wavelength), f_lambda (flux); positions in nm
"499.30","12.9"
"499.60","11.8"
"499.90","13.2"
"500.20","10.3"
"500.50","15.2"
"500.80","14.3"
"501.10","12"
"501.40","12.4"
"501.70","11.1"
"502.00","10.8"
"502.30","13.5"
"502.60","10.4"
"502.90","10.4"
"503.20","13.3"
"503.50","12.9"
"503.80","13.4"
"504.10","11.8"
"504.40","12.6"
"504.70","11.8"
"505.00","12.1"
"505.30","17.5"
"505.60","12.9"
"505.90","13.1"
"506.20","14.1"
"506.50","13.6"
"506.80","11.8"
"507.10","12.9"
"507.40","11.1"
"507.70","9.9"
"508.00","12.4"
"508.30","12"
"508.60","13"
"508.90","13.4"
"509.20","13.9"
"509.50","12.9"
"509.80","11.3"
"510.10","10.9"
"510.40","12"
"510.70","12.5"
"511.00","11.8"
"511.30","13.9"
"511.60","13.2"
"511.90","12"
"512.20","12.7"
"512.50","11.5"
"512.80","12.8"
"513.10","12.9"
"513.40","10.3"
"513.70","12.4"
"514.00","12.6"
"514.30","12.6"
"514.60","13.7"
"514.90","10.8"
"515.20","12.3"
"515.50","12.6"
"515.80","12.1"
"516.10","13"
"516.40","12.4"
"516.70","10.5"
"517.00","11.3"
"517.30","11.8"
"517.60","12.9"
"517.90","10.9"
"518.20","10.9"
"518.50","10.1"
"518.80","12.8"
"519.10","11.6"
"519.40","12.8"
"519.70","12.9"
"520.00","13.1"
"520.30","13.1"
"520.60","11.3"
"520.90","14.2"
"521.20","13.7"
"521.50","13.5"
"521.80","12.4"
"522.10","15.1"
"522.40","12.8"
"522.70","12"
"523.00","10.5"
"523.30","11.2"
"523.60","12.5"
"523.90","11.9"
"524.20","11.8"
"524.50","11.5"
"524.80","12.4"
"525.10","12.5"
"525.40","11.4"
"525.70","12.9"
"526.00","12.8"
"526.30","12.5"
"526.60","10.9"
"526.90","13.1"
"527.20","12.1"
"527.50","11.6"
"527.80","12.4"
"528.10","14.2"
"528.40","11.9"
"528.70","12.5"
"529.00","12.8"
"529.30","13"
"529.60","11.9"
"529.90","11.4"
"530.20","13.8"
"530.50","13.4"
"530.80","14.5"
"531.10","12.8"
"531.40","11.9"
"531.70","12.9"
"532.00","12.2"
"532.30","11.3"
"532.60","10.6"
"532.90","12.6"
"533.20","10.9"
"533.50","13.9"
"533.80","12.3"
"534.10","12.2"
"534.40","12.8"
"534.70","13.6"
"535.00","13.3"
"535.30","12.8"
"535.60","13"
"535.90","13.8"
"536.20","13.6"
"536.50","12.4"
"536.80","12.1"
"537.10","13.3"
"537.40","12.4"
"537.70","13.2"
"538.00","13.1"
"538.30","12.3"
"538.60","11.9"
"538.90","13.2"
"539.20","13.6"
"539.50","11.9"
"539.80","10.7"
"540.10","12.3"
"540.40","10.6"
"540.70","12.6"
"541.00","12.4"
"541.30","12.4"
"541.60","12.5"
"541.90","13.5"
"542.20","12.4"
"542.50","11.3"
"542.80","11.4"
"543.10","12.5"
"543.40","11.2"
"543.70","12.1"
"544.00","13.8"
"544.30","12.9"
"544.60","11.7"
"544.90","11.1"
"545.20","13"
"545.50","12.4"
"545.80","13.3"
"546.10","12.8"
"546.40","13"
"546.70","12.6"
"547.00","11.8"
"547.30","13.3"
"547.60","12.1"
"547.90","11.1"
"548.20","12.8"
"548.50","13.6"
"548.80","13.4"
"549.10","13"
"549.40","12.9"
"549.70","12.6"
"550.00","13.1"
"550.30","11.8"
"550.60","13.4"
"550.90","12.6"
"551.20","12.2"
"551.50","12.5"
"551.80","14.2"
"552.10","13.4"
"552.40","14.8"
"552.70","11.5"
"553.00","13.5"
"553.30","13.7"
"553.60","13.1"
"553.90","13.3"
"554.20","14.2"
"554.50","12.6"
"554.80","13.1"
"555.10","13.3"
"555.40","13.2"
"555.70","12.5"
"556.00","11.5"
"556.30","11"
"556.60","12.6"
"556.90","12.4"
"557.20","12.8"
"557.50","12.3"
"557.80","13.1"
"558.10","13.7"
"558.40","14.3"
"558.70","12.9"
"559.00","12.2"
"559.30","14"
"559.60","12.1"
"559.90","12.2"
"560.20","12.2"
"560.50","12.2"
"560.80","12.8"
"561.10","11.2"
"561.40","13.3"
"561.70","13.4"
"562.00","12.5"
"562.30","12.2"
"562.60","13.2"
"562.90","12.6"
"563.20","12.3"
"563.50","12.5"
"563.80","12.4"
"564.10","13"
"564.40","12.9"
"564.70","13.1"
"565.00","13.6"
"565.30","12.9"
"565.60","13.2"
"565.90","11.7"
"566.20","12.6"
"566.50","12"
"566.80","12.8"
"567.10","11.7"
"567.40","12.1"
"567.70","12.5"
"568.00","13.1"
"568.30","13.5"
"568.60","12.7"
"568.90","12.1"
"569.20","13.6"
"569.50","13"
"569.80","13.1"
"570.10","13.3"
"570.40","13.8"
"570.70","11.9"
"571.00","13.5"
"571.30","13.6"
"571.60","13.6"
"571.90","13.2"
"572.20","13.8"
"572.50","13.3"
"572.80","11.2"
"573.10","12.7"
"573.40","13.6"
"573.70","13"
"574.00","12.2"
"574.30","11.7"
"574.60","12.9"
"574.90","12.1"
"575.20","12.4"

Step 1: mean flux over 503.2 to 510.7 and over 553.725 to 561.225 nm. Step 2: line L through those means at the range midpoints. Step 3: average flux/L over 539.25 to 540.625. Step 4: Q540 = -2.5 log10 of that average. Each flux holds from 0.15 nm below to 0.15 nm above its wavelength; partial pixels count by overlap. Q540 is 0.097 mag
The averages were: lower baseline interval 12.6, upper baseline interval 12.7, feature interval 11.6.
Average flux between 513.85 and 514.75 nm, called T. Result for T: 13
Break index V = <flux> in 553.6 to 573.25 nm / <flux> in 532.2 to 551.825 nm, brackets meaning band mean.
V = 1.0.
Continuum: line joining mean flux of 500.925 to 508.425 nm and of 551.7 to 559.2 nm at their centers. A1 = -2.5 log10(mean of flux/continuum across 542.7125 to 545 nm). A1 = 0.06 mag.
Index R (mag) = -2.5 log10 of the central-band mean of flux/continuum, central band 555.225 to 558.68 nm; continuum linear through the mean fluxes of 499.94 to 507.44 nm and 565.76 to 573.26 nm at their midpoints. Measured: 0.01 mag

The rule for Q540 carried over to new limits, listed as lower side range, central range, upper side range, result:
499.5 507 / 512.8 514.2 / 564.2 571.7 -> 0.05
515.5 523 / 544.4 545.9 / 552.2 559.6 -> 0.04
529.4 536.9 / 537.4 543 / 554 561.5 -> 0.03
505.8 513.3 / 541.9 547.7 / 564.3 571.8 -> 0.03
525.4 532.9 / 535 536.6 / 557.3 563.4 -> -0.05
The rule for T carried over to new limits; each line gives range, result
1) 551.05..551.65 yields 12.4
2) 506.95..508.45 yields 11.7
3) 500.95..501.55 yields 12.2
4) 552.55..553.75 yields 13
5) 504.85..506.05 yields 13.9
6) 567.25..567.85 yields 12.3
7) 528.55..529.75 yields 12.6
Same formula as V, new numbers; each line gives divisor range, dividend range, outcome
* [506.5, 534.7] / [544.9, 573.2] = 1.04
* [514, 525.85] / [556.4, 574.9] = 1.04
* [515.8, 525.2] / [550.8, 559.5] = 1.06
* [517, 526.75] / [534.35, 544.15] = 1.02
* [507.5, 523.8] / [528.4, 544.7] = 1.02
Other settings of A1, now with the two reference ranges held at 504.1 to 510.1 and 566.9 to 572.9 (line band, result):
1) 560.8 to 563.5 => 0.03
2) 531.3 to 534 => 0.06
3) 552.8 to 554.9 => -0.04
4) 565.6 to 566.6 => 0.06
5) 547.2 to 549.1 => 0.01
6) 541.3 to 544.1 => 0.05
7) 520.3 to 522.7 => -0.04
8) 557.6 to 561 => 0.00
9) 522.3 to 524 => 0.09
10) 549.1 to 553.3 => -0.01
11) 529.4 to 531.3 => -0.01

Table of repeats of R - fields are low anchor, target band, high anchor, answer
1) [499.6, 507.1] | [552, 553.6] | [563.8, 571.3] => -0.047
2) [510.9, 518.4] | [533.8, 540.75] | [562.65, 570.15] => -0.020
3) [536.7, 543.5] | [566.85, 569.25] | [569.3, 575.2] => 0.018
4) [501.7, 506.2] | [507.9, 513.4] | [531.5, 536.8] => 0.013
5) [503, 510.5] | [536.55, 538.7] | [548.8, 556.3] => 0.021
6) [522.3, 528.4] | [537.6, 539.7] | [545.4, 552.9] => -0.014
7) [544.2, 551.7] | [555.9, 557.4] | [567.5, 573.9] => 0.060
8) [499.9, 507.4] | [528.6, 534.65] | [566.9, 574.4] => 0.021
